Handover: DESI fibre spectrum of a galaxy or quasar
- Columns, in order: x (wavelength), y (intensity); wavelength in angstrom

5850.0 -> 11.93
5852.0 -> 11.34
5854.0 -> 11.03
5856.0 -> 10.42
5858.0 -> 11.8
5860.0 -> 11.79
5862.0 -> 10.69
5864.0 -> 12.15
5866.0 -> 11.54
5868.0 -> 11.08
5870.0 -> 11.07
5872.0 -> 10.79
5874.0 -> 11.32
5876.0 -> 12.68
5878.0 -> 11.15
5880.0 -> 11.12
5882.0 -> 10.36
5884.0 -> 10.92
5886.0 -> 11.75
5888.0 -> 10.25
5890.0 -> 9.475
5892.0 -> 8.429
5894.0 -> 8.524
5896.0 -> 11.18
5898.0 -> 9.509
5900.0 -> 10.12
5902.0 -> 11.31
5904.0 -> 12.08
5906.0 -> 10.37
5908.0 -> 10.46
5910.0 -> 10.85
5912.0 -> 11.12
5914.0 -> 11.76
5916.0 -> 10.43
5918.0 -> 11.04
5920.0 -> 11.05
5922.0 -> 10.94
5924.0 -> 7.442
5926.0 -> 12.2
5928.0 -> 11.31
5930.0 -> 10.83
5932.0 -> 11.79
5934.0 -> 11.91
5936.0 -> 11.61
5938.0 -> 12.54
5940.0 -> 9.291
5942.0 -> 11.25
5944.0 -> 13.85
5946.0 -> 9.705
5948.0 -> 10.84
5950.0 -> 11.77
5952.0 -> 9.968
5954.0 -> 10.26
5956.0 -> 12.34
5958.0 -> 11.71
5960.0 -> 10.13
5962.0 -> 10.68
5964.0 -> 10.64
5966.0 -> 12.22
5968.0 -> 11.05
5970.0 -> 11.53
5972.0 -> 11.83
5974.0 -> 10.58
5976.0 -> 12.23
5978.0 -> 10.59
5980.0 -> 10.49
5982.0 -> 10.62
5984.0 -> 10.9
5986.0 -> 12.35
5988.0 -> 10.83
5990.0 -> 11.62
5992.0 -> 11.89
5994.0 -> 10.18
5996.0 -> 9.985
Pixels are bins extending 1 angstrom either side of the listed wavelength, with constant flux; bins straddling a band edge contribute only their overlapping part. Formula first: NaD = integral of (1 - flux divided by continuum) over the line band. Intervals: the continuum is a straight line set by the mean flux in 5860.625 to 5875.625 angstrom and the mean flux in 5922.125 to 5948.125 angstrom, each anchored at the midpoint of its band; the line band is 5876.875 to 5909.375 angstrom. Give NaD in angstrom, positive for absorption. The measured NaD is 2.3 angstrom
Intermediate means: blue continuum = 11.3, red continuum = 11.1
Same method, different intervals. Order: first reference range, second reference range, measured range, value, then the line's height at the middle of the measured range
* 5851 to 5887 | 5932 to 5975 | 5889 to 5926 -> 2.86 angstrom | 11.3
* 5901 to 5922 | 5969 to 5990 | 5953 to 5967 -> 0.03 angstrom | 11.2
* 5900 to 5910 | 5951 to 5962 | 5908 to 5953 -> -0.63 angstrom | 10.9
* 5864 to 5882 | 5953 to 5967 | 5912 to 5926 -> 0.77 angstrom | 11.2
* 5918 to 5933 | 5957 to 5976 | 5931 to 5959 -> -0.88 angstrom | 11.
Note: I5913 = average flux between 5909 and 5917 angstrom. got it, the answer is 11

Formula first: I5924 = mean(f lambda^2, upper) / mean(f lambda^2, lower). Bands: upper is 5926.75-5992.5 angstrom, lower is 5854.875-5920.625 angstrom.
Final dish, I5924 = 1.06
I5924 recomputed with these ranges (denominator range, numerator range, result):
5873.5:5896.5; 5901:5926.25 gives 1.03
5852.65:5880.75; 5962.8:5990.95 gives 1.03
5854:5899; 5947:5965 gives 1.04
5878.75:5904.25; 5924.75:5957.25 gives 1.11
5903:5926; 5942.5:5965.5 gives 1.05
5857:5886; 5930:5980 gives 1.02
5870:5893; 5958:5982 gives 1.06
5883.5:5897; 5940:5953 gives 1.12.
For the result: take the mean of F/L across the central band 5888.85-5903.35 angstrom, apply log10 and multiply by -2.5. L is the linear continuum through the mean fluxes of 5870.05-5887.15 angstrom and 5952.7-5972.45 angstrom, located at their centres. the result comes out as 0.14 mag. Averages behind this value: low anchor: 11.2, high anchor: 11.2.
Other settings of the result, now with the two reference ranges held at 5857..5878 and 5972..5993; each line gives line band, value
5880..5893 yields 0.12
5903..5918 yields 0.04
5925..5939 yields -0.04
